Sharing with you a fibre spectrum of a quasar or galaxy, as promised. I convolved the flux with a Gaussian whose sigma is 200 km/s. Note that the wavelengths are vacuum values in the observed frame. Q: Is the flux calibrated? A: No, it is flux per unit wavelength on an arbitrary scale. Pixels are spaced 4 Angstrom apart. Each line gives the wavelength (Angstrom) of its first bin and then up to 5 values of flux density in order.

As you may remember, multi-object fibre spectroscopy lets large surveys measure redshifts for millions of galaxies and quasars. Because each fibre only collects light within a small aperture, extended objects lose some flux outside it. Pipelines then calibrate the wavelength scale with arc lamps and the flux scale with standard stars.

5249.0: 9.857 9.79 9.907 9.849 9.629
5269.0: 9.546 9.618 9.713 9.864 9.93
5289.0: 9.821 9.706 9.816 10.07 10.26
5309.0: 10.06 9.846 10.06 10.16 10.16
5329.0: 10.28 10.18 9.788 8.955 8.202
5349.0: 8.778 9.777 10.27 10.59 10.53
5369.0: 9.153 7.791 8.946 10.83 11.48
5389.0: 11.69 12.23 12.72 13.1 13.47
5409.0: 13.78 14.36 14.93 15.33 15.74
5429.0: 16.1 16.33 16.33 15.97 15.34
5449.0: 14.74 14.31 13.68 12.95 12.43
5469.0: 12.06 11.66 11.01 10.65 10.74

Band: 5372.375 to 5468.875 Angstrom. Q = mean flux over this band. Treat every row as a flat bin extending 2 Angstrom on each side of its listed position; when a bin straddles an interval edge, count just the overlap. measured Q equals 13.6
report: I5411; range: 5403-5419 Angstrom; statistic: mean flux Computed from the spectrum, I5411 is 14.1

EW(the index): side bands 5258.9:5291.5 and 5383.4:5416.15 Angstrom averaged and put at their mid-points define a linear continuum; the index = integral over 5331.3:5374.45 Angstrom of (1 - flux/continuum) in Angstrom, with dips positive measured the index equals 8.3 Angstrom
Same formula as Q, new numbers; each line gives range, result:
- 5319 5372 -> 9.72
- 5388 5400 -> 12.3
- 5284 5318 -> 9.95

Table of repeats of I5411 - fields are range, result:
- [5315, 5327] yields 10.1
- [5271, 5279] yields 9.67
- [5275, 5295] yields 9.81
